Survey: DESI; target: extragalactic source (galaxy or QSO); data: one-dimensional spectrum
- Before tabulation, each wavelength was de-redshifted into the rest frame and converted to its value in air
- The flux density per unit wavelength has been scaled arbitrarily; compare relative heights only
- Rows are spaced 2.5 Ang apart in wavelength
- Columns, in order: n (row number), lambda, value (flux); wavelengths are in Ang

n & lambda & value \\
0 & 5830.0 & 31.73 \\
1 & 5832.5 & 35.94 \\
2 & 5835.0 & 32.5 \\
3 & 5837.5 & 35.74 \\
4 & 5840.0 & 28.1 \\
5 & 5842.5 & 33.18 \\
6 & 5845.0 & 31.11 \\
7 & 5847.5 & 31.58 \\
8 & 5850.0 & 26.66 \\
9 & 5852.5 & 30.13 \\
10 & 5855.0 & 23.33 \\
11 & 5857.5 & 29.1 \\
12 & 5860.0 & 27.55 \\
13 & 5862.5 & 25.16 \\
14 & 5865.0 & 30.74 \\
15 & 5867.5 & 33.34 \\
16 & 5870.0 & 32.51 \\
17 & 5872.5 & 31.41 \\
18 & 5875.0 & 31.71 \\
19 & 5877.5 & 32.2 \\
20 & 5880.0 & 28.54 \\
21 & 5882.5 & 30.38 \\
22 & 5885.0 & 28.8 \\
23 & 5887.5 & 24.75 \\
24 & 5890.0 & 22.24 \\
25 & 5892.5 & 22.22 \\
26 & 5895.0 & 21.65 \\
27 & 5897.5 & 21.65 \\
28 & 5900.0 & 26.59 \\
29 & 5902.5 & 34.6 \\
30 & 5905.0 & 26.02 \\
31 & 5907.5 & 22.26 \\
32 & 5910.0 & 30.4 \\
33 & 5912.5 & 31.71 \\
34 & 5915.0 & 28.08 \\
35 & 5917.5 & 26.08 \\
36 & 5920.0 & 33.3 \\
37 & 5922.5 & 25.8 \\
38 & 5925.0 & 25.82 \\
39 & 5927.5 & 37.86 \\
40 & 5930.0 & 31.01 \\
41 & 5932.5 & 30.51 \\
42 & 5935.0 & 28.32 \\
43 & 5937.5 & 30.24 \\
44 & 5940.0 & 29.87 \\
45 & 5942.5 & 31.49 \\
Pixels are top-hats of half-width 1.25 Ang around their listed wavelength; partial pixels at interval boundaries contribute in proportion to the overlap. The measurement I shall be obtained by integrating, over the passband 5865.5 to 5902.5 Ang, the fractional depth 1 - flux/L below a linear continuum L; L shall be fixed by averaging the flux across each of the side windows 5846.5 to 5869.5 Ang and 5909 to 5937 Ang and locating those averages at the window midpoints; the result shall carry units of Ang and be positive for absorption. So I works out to 1.47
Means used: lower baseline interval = 28.7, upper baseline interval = 29.9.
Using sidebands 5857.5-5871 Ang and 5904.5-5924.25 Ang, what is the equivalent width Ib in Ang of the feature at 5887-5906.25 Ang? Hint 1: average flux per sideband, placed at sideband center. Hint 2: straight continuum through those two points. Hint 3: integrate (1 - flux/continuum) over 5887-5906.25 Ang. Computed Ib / 2.43 Ang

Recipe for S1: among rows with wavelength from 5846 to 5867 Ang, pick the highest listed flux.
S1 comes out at 31.58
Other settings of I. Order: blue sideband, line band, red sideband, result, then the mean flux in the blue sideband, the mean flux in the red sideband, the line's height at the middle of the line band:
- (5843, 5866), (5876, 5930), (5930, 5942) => 3.0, 28.5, 30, 29.4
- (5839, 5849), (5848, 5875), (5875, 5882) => 1.4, 31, 30.6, 30.8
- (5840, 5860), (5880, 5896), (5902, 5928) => 2.0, 29.1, 28.9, 29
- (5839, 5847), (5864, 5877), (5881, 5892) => -1.8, 31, 26.3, 28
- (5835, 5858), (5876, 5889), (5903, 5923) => 0.1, 30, 28.3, 29.1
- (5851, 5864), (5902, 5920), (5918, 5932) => 0.8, 27.1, 30.5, 29.8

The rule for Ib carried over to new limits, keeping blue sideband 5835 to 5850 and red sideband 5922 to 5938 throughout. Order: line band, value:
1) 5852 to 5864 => 1.7 Ang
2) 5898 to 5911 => 1.3 Ang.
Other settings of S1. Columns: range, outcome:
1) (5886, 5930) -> 37.86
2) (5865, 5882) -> 33.34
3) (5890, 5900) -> 26.59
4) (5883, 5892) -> 28.8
